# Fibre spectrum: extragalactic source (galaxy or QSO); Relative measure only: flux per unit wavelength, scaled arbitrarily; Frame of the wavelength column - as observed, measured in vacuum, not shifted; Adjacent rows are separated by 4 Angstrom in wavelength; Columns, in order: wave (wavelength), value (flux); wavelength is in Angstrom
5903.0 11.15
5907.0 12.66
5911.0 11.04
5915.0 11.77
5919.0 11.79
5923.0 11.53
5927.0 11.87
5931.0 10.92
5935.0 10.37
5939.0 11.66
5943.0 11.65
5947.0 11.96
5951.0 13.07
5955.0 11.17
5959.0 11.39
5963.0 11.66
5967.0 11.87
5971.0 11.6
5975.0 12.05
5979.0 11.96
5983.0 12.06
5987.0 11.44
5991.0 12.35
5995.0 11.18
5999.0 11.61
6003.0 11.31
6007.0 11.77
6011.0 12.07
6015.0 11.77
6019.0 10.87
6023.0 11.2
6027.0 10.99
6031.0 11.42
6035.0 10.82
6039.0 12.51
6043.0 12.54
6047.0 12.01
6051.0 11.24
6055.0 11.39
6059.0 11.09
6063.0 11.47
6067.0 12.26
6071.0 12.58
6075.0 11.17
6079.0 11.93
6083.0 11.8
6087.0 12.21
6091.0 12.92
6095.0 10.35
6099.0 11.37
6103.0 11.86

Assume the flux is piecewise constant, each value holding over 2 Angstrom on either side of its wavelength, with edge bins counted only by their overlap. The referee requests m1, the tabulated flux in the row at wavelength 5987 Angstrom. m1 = 11.44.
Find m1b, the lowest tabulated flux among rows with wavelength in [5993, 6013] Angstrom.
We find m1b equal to 11.18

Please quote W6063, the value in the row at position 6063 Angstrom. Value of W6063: 11.47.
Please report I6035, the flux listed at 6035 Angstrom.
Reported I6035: 10.82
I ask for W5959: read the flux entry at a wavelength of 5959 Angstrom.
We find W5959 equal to 11.39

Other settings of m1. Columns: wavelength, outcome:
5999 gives 11.61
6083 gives 11.8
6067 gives 12.26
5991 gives 12.35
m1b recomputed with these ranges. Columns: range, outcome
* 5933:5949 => 10.37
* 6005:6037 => 10.82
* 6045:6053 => 11.24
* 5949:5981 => 11.17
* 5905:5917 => 11.04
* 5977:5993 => 11.44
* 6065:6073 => 12.26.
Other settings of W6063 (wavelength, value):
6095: 10.35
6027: 10.99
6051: 11.24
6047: 12.01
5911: 11.04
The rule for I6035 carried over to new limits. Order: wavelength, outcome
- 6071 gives 12.58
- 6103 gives 11.86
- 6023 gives 11.2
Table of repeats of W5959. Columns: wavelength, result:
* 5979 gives 11.96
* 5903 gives 11.15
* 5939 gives 11.66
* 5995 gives 11.18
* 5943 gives 11.65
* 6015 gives 11.77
